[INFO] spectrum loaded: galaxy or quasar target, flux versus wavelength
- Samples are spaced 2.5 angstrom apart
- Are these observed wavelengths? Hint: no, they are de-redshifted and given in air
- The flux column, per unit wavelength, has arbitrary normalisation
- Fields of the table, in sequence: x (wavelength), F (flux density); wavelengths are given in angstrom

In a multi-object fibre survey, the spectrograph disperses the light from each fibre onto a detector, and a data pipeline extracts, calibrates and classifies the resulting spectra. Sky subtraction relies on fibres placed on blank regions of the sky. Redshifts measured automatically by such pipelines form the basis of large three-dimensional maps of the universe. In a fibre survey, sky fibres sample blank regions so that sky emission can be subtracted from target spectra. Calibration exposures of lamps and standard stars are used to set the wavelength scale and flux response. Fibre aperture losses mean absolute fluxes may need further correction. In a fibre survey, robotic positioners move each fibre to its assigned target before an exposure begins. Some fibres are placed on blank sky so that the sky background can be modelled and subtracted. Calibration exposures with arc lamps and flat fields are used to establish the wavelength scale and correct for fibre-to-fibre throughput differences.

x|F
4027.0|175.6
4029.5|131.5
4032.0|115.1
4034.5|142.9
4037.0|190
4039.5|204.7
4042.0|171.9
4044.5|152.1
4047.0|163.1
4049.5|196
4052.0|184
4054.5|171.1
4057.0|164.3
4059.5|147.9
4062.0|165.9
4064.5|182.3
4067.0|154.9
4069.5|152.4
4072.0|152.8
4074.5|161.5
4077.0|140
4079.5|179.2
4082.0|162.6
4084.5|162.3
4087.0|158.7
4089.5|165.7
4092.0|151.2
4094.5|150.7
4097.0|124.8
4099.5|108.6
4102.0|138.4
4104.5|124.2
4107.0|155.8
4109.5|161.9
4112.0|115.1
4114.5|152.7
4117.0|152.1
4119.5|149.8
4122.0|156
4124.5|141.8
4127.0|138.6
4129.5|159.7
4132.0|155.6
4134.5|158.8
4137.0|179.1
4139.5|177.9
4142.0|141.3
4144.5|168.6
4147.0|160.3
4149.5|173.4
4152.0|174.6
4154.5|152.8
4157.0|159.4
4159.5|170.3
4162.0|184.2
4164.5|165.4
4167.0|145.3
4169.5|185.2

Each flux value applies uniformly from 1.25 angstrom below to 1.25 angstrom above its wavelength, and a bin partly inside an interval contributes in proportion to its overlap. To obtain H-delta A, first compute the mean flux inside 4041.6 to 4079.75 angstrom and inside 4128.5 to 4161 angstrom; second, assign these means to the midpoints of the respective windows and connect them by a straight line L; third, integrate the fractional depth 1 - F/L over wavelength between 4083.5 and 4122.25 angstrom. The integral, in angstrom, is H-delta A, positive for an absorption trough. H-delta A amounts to 4.5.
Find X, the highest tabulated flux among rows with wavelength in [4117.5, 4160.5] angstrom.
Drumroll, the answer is 179.1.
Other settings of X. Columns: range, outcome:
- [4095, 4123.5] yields 161.9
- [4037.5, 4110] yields 204.7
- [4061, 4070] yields 182.3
